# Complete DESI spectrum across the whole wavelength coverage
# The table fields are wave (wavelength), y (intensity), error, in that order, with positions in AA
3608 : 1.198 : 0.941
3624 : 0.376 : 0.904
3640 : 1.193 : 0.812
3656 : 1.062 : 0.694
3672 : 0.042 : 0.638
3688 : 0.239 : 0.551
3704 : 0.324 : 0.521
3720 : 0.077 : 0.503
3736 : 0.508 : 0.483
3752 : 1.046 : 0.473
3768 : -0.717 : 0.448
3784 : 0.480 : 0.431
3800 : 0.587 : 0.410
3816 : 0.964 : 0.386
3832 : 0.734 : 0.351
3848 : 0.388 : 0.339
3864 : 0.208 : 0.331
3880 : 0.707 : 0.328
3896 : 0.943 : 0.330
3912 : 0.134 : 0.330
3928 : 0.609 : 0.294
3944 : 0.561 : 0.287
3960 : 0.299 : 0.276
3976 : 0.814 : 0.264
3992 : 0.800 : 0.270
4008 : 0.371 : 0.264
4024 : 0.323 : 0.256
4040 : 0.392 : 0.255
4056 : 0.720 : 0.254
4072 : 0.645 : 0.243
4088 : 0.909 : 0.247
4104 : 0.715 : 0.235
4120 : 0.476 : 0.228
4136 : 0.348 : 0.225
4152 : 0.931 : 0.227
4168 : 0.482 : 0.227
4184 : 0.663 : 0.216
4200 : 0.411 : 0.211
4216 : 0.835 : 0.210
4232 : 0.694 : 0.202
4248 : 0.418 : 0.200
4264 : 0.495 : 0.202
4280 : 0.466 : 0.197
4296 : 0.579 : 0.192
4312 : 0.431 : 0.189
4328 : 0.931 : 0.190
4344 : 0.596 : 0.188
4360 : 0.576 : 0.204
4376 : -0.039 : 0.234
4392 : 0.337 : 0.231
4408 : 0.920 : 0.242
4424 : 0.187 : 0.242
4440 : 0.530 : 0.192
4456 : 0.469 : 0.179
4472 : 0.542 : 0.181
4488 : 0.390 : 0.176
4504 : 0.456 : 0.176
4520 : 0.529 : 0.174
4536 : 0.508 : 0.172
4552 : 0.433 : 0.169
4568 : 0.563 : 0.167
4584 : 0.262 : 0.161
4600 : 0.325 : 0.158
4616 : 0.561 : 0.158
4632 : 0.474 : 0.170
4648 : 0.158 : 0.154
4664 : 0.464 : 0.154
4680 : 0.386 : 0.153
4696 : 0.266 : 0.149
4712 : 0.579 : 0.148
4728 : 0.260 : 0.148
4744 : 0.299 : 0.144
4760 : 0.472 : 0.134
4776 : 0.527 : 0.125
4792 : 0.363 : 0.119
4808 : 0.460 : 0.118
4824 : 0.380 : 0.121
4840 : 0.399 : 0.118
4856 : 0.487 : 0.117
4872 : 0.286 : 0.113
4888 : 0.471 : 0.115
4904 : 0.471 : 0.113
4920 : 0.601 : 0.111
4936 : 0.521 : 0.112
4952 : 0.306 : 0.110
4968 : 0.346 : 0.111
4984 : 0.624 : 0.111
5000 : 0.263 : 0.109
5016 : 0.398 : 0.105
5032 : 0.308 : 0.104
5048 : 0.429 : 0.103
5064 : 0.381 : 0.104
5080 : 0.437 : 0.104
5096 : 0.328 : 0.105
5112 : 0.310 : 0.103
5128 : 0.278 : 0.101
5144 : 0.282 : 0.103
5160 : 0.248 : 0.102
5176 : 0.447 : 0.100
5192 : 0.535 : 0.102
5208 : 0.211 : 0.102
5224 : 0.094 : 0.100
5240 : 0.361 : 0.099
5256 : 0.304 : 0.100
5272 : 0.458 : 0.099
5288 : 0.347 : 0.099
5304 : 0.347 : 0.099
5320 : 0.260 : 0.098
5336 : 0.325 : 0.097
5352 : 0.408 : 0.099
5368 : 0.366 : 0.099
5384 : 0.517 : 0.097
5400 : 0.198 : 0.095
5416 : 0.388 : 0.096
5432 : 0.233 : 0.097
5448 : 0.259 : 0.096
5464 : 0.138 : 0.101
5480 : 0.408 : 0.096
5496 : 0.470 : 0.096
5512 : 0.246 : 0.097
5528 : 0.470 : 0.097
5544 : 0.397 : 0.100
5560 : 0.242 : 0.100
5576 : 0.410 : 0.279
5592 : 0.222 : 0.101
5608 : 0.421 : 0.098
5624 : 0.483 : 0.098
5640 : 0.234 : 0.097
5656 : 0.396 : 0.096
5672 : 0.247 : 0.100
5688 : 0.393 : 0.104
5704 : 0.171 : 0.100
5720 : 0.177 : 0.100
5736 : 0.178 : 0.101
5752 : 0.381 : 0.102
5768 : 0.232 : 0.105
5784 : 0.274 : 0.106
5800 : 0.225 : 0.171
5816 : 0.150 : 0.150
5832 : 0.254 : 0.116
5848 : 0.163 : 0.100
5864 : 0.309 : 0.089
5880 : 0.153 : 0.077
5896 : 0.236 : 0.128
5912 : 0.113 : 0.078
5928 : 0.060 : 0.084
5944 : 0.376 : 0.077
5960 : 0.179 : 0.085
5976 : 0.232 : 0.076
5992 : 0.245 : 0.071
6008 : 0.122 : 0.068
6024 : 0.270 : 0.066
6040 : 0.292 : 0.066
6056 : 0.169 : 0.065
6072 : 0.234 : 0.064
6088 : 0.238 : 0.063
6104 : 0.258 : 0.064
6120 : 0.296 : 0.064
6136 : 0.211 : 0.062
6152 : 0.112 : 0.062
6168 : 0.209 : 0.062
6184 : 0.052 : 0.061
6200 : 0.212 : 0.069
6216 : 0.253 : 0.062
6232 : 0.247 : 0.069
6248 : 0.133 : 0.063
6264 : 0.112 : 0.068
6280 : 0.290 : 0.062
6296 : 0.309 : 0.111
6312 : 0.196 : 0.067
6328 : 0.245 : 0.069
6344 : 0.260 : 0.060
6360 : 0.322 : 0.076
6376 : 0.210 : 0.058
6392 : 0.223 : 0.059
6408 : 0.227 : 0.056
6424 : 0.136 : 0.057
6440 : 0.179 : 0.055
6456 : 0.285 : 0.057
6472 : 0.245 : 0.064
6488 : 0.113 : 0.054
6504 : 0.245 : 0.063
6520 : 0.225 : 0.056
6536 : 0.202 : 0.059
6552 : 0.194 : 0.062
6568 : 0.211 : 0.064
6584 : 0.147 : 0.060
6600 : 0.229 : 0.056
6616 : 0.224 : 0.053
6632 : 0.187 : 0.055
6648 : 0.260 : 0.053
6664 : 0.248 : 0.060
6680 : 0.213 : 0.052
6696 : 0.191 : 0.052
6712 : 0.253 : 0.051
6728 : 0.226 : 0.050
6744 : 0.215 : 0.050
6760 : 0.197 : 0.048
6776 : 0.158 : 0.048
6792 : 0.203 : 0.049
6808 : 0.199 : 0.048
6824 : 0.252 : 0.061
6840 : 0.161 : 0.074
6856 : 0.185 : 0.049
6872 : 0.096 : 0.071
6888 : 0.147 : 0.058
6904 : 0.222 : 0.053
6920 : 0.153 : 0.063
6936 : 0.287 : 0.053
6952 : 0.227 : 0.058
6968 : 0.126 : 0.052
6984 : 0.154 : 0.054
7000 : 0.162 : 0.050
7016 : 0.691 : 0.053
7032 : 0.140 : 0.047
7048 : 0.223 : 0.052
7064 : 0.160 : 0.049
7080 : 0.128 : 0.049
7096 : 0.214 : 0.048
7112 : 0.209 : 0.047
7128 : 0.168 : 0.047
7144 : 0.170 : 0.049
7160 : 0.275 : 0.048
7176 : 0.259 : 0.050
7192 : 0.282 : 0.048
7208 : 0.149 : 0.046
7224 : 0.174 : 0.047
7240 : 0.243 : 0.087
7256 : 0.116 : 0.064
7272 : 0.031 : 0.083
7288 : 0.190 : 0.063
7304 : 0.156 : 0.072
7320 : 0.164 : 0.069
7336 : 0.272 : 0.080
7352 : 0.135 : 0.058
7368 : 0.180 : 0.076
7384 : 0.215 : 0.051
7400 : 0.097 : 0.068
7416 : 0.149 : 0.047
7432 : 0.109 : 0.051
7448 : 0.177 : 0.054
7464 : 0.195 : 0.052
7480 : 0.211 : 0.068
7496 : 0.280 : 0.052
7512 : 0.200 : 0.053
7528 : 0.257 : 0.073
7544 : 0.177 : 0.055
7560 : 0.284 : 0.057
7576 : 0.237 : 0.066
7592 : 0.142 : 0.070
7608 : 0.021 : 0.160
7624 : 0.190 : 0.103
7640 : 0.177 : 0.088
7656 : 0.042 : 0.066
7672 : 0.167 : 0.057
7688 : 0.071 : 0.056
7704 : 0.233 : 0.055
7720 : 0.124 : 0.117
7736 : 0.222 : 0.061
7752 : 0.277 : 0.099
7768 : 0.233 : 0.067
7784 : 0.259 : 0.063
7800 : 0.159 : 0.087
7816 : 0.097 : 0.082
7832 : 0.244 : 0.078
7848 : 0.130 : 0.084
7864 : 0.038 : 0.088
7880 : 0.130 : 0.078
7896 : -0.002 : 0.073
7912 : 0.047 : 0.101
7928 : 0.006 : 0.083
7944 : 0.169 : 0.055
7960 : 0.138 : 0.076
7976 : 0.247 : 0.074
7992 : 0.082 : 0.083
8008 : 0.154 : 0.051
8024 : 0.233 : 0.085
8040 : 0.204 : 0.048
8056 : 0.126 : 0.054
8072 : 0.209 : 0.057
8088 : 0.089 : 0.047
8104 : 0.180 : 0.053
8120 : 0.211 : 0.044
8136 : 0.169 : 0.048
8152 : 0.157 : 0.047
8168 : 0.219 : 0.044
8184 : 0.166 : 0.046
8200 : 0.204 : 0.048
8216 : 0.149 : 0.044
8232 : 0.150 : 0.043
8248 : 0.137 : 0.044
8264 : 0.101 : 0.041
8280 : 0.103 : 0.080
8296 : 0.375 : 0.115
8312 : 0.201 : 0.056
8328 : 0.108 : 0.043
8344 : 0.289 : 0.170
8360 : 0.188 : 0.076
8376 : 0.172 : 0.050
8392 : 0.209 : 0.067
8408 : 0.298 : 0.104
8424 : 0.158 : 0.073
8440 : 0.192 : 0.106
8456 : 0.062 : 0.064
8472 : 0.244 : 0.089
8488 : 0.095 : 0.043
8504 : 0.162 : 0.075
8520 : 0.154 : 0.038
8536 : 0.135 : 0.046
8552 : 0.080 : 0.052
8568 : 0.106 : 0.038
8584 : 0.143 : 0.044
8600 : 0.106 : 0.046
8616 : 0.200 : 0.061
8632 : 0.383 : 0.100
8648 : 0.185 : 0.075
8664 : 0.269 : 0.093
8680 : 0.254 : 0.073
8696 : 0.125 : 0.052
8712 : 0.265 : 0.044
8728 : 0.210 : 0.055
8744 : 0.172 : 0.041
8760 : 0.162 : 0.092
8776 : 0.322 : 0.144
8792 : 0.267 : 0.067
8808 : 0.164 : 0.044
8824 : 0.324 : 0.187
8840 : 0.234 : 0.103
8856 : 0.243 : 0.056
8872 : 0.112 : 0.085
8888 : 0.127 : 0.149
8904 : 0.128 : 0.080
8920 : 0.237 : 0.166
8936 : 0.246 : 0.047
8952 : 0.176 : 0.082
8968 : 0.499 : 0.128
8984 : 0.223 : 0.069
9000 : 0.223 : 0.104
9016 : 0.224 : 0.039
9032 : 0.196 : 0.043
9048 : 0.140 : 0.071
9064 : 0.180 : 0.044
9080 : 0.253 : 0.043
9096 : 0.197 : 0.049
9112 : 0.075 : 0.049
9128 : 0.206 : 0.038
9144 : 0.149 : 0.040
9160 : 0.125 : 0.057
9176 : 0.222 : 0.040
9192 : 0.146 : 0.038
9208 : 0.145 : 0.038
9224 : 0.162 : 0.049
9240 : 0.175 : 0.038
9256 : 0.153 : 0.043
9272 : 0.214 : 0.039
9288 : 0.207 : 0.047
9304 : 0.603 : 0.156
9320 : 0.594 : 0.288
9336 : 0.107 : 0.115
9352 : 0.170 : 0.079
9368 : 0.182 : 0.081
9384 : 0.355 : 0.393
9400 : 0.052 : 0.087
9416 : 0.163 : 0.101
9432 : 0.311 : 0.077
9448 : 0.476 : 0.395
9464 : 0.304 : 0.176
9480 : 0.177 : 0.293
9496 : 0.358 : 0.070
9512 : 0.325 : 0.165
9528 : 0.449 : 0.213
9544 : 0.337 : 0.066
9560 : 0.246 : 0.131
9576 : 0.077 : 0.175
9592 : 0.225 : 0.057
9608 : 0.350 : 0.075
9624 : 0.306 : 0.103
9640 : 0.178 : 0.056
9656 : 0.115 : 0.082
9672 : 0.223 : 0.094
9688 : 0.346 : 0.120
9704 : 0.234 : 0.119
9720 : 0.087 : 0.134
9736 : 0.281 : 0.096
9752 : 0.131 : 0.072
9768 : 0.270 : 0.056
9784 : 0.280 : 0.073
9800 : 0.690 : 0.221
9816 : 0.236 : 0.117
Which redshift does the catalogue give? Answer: 0.07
